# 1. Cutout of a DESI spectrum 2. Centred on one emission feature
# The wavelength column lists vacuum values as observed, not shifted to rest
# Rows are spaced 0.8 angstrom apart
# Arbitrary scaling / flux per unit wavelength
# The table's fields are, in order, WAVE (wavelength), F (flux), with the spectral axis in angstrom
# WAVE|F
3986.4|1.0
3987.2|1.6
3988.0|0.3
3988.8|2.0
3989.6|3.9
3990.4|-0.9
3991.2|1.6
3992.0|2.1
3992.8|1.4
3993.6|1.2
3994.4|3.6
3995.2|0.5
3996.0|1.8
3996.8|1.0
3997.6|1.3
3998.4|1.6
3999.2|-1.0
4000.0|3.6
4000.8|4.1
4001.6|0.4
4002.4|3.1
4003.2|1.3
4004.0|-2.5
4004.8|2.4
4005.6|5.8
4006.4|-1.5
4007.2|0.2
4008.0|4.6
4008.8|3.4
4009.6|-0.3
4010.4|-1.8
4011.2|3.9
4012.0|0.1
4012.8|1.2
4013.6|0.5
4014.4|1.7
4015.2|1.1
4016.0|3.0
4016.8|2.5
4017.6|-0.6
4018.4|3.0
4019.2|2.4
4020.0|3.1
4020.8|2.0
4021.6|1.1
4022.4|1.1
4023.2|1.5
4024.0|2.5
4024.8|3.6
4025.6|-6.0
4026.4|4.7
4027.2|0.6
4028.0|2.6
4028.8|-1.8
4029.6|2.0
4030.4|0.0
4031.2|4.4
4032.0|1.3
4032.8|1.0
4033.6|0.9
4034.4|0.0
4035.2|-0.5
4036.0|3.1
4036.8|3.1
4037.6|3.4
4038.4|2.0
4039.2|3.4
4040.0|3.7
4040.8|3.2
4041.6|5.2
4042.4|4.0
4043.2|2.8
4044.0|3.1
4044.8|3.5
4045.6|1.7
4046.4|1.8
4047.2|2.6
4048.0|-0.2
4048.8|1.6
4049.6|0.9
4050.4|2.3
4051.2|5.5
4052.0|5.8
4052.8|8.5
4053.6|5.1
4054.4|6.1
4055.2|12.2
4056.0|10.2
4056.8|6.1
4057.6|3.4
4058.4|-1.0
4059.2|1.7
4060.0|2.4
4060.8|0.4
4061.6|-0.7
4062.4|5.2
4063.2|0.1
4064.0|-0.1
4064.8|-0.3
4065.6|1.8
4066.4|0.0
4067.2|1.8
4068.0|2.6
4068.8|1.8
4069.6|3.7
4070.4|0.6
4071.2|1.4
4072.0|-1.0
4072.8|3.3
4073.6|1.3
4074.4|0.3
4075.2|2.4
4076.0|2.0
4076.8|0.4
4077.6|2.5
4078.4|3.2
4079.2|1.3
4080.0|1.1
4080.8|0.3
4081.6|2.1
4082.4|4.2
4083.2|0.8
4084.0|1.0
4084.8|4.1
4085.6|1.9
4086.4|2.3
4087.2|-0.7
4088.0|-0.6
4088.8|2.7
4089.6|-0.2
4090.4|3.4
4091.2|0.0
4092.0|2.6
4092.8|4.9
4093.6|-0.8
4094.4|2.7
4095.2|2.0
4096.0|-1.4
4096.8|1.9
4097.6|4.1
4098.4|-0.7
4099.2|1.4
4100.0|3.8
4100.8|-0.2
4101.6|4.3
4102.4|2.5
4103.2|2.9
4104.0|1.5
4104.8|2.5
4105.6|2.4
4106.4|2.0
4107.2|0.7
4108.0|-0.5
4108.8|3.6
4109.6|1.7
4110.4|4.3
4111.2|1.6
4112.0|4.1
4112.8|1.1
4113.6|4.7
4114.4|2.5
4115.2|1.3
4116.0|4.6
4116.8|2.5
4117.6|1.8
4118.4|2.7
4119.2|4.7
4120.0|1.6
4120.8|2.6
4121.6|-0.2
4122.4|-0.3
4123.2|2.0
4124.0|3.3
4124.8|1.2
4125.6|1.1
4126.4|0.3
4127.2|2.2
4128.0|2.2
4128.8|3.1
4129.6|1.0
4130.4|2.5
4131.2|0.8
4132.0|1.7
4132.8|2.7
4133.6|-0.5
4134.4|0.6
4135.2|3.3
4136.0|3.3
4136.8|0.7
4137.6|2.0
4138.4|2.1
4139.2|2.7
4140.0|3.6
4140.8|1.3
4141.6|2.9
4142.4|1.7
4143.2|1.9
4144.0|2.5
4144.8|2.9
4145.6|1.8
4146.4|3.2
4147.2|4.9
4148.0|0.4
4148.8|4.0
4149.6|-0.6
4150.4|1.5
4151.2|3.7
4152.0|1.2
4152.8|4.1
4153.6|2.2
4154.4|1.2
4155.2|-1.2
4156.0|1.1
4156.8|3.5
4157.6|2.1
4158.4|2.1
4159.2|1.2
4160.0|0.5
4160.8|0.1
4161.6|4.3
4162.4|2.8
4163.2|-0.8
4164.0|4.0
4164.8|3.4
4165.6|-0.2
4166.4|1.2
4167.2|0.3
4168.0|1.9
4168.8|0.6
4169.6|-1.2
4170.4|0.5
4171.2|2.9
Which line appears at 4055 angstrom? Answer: [O II]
